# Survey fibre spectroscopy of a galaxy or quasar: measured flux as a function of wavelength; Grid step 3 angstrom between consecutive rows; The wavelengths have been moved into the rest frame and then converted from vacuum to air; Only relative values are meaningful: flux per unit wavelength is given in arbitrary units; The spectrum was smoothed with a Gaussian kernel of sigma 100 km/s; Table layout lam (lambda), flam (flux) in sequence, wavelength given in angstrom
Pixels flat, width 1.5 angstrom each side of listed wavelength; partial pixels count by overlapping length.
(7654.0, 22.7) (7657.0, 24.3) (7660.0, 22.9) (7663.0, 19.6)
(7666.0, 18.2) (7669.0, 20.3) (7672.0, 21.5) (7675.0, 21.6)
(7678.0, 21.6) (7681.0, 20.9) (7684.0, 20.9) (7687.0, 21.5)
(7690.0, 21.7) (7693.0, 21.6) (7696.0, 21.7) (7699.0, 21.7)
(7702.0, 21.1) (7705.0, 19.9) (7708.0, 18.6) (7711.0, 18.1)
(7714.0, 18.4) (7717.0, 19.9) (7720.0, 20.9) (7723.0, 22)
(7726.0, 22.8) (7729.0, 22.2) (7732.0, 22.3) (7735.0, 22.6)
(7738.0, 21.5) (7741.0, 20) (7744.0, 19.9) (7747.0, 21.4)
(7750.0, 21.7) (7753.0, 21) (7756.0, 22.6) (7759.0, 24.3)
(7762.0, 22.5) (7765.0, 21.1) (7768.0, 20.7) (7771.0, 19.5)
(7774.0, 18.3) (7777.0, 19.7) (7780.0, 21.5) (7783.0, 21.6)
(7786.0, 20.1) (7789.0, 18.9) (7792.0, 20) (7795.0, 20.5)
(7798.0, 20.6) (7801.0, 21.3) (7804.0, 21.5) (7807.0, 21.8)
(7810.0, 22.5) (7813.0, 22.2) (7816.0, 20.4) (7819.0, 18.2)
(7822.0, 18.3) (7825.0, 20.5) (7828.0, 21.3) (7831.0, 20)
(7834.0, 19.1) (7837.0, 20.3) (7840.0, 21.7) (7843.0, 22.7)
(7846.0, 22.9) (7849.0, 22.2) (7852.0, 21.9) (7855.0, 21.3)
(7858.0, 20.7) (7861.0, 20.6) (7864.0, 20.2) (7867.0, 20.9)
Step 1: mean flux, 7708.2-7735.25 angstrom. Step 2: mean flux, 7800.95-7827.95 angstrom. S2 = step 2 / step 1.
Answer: 1.00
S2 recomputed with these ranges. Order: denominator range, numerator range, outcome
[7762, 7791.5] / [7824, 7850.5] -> 1.05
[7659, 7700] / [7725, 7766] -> 1.04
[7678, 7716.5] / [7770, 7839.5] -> 0.99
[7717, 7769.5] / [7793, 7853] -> 0.97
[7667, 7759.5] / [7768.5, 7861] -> 0.98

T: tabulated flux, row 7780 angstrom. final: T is 21.5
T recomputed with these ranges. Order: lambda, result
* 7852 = 21.9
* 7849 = 22.2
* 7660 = 22.9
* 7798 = 20.6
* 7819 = 18.2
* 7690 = 21.7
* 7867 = 20.9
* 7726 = 22.8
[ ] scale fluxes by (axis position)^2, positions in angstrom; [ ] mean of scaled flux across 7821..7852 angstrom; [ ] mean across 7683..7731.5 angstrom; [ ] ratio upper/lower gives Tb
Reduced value 1.04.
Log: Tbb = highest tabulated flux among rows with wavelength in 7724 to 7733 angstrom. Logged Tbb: 22.8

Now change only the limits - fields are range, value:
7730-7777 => 24.3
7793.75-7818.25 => 22.5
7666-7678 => 21.6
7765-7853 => 22.9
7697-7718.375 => 21.7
